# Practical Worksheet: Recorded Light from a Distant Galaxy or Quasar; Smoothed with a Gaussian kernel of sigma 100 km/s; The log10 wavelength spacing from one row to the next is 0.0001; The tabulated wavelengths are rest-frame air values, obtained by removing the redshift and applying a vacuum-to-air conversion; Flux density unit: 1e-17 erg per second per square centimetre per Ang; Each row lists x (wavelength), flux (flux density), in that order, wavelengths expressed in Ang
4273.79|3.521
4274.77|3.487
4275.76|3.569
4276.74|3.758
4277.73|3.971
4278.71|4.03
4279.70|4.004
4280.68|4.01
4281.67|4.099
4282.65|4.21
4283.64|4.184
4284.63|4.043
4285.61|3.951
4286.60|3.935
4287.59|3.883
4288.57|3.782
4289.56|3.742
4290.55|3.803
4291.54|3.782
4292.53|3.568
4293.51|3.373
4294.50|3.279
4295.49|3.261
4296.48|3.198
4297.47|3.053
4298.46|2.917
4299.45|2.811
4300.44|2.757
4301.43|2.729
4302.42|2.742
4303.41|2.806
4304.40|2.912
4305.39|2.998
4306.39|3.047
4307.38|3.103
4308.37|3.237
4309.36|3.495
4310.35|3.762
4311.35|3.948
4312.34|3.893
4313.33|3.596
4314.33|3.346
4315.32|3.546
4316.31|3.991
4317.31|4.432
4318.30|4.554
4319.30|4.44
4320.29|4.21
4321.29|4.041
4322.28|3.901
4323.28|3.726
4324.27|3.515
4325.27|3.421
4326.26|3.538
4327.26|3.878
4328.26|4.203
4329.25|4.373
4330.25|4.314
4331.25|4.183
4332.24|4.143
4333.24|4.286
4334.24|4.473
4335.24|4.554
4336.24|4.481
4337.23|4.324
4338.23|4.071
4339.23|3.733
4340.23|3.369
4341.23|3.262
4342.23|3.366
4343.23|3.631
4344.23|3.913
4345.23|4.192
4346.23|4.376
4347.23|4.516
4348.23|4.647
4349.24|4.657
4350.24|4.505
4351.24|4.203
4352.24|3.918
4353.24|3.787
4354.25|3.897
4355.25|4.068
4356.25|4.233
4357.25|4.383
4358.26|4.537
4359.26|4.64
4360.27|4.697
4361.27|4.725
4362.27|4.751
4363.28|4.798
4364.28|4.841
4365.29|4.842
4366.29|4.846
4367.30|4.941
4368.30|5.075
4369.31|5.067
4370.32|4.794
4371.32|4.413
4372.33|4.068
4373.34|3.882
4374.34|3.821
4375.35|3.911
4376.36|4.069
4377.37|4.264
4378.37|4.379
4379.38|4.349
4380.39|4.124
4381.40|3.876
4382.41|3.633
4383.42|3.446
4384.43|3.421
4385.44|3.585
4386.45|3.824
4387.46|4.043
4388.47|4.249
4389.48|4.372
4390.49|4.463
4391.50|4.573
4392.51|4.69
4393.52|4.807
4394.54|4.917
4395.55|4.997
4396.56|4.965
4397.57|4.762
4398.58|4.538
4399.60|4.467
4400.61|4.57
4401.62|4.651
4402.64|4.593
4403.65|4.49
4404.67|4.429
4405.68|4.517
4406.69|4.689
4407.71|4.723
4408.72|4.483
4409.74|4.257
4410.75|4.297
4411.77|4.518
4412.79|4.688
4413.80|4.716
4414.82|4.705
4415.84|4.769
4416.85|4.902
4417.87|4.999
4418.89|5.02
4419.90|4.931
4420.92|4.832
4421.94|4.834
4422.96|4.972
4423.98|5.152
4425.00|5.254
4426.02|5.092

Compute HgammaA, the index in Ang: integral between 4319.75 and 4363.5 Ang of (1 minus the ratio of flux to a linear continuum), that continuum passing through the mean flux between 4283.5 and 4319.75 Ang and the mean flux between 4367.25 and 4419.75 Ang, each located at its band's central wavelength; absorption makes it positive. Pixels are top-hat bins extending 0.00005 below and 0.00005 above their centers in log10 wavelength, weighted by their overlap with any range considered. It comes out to -2.6 Ang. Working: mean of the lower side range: 3.5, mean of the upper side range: 4.44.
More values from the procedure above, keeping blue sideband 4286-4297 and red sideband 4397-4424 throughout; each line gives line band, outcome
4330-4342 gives -0.2 Ang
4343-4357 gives -0.2 Ang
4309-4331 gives -0.3 Ang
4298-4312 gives 2.4 Ang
